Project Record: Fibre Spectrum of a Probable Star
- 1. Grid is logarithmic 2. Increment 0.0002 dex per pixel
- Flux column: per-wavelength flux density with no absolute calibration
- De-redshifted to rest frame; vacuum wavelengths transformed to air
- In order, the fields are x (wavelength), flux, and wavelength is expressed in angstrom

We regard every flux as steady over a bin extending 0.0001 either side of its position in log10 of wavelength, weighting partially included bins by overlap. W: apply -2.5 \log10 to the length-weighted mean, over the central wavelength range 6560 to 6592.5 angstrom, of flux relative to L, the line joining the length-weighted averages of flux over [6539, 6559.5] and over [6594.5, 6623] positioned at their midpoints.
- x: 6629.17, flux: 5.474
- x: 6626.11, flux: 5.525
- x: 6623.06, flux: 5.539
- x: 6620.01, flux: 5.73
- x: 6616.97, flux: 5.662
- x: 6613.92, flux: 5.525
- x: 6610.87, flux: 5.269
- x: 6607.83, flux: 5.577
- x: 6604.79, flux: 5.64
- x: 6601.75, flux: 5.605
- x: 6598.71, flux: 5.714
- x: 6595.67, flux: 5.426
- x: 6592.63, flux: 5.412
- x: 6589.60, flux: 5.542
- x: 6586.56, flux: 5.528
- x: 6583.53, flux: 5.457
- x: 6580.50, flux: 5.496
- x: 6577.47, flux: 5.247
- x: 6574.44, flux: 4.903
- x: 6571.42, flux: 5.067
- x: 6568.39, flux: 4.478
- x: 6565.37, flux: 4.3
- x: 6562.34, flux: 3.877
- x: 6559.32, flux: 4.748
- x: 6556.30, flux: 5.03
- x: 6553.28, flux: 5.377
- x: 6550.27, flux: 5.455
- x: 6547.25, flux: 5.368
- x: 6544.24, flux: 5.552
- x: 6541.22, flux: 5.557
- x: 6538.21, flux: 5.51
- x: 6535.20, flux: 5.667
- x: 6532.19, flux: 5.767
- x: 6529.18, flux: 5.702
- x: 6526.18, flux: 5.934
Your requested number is 0.09 mag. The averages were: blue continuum 5.34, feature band 5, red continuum 5.57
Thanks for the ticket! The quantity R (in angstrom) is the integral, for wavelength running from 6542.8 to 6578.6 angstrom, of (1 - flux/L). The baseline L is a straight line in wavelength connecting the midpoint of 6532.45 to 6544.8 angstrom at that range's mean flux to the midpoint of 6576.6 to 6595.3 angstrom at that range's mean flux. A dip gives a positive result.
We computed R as 3.8 angstrom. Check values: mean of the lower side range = 5.59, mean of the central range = 4.95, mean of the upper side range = 5.45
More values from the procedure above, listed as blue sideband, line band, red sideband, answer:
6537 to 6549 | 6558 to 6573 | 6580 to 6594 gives 2.73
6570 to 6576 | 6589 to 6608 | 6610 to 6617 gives -0.98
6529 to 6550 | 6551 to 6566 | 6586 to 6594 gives 2.20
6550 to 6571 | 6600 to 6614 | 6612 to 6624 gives -0.23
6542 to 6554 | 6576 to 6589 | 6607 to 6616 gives 0.03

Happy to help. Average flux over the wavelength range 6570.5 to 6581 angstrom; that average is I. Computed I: 5.16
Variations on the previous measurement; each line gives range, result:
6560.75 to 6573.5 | 4.45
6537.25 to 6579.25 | 5.03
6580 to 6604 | 5.53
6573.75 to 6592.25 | 5.39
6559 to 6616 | 5.22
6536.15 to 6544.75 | 5.54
